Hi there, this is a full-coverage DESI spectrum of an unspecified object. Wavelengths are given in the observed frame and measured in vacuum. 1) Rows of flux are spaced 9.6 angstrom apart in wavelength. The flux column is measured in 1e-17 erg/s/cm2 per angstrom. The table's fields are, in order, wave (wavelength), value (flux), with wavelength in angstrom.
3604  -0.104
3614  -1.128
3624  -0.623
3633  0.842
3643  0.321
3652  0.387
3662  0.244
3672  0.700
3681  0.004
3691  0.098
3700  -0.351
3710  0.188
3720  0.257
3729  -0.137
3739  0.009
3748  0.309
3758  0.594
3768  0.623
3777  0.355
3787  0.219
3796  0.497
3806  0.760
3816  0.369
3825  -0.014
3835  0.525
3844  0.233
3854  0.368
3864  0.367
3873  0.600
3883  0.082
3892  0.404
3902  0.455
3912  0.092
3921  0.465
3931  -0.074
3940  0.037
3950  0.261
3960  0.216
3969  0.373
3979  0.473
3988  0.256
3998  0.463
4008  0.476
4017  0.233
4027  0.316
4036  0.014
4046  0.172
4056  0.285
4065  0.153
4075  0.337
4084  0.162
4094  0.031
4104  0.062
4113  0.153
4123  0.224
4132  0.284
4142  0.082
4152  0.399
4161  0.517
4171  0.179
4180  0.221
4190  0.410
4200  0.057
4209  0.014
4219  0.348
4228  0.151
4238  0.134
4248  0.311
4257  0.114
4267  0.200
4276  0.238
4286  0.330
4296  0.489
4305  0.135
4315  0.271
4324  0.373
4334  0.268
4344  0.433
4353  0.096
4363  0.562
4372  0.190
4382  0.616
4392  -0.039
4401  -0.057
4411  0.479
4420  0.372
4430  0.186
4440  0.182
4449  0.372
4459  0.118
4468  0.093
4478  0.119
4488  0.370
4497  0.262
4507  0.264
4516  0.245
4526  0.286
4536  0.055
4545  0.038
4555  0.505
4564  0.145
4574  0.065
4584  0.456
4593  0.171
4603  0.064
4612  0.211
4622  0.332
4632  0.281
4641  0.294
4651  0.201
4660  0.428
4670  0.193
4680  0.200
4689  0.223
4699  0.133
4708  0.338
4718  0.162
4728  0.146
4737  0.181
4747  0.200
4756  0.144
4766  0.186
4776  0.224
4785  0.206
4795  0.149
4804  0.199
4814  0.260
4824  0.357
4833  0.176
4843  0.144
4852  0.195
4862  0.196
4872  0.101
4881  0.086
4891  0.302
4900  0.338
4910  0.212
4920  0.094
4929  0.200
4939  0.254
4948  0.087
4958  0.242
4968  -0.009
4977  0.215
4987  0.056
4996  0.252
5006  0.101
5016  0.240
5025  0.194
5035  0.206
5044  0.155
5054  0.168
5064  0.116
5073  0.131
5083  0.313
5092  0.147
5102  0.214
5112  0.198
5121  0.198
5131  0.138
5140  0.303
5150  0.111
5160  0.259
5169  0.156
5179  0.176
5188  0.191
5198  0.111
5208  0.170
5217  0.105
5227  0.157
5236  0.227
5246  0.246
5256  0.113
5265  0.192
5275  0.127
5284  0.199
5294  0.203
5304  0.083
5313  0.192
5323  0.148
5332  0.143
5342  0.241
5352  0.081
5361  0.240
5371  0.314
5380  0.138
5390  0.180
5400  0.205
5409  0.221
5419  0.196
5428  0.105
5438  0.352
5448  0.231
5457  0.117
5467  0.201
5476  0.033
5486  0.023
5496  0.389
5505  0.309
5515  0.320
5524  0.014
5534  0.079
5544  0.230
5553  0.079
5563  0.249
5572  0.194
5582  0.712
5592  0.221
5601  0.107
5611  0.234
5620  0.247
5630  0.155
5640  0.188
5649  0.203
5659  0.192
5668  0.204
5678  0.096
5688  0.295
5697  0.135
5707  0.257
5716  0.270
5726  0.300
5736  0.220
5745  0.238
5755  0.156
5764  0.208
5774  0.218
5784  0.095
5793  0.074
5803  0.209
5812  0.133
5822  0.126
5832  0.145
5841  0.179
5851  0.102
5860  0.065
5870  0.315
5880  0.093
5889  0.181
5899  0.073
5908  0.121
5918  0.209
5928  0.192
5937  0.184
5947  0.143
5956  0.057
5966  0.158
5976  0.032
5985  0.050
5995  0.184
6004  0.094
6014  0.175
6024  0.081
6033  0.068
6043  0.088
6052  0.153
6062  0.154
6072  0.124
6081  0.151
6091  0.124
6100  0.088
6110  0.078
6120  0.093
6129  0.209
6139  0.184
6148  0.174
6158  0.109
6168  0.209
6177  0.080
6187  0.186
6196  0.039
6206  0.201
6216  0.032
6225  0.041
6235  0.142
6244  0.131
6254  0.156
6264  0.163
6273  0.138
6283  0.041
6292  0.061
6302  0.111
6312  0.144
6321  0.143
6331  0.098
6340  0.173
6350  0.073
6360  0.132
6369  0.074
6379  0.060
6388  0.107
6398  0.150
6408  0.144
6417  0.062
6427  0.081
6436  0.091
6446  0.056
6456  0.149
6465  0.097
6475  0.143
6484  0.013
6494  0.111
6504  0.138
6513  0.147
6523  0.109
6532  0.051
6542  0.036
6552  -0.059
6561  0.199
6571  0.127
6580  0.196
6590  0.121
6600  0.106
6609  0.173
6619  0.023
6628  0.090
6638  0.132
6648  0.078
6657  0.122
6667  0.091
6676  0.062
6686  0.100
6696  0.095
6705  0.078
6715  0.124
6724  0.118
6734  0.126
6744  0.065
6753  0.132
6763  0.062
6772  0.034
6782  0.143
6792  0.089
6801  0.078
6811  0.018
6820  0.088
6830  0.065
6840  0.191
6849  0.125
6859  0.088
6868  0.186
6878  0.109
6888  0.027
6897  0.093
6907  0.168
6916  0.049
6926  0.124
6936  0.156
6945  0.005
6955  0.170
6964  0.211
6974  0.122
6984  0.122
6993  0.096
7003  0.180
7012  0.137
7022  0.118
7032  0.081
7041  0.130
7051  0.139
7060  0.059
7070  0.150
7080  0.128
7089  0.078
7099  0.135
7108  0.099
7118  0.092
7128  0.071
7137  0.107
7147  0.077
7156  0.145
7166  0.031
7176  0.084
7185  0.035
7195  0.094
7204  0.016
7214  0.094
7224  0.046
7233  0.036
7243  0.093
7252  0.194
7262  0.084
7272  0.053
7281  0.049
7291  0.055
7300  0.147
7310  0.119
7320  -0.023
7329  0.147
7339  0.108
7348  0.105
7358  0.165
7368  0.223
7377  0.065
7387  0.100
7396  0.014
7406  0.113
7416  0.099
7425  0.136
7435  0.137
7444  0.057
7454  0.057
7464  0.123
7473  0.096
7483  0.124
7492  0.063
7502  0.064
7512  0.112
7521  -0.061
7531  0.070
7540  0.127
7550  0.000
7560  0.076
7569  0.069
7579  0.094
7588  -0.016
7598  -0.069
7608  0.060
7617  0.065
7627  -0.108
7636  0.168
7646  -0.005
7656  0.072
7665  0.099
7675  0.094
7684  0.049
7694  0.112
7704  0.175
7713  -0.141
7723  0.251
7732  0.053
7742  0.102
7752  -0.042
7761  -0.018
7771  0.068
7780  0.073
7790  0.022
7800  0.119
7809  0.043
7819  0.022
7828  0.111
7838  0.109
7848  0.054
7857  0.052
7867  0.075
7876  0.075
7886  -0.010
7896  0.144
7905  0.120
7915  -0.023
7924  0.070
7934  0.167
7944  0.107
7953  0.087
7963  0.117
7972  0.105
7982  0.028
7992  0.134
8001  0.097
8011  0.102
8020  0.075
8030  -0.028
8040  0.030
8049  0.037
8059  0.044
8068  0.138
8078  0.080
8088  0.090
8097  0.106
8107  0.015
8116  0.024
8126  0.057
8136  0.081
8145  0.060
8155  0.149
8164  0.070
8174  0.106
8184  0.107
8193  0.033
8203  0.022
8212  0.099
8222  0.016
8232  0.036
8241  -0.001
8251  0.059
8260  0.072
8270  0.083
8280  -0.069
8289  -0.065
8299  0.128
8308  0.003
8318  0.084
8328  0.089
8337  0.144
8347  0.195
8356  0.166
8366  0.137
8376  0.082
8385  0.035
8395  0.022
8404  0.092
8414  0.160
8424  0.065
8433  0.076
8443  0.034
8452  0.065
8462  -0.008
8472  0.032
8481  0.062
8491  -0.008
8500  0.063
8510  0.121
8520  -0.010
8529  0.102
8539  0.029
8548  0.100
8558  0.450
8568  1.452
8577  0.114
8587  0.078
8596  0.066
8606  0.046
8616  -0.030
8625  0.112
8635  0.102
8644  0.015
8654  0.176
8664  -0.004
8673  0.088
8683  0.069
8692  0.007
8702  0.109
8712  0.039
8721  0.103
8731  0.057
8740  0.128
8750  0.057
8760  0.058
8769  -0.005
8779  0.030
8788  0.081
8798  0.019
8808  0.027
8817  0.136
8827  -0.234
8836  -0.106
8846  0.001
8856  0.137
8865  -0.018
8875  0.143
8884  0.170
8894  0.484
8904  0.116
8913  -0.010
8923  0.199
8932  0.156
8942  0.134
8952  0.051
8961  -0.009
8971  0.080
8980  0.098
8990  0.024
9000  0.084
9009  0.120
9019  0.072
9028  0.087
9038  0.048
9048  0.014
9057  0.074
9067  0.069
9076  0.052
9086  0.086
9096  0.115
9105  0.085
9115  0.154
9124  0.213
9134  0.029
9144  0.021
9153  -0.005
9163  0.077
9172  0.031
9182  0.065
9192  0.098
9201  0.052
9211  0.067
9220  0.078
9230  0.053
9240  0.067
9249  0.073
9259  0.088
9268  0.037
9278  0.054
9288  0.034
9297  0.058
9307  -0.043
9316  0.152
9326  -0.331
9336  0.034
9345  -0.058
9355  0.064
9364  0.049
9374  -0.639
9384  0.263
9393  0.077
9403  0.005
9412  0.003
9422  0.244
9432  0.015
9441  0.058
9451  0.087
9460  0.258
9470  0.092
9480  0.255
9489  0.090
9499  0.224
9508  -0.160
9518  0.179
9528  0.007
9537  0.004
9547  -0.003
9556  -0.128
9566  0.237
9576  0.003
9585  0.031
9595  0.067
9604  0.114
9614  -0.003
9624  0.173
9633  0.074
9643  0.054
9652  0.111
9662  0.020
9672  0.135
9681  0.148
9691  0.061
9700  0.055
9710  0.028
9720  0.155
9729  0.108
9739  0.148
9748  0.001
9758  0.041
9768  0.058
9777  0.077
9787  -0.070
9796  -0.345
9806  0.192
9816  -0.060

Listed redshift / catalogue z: 1.30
